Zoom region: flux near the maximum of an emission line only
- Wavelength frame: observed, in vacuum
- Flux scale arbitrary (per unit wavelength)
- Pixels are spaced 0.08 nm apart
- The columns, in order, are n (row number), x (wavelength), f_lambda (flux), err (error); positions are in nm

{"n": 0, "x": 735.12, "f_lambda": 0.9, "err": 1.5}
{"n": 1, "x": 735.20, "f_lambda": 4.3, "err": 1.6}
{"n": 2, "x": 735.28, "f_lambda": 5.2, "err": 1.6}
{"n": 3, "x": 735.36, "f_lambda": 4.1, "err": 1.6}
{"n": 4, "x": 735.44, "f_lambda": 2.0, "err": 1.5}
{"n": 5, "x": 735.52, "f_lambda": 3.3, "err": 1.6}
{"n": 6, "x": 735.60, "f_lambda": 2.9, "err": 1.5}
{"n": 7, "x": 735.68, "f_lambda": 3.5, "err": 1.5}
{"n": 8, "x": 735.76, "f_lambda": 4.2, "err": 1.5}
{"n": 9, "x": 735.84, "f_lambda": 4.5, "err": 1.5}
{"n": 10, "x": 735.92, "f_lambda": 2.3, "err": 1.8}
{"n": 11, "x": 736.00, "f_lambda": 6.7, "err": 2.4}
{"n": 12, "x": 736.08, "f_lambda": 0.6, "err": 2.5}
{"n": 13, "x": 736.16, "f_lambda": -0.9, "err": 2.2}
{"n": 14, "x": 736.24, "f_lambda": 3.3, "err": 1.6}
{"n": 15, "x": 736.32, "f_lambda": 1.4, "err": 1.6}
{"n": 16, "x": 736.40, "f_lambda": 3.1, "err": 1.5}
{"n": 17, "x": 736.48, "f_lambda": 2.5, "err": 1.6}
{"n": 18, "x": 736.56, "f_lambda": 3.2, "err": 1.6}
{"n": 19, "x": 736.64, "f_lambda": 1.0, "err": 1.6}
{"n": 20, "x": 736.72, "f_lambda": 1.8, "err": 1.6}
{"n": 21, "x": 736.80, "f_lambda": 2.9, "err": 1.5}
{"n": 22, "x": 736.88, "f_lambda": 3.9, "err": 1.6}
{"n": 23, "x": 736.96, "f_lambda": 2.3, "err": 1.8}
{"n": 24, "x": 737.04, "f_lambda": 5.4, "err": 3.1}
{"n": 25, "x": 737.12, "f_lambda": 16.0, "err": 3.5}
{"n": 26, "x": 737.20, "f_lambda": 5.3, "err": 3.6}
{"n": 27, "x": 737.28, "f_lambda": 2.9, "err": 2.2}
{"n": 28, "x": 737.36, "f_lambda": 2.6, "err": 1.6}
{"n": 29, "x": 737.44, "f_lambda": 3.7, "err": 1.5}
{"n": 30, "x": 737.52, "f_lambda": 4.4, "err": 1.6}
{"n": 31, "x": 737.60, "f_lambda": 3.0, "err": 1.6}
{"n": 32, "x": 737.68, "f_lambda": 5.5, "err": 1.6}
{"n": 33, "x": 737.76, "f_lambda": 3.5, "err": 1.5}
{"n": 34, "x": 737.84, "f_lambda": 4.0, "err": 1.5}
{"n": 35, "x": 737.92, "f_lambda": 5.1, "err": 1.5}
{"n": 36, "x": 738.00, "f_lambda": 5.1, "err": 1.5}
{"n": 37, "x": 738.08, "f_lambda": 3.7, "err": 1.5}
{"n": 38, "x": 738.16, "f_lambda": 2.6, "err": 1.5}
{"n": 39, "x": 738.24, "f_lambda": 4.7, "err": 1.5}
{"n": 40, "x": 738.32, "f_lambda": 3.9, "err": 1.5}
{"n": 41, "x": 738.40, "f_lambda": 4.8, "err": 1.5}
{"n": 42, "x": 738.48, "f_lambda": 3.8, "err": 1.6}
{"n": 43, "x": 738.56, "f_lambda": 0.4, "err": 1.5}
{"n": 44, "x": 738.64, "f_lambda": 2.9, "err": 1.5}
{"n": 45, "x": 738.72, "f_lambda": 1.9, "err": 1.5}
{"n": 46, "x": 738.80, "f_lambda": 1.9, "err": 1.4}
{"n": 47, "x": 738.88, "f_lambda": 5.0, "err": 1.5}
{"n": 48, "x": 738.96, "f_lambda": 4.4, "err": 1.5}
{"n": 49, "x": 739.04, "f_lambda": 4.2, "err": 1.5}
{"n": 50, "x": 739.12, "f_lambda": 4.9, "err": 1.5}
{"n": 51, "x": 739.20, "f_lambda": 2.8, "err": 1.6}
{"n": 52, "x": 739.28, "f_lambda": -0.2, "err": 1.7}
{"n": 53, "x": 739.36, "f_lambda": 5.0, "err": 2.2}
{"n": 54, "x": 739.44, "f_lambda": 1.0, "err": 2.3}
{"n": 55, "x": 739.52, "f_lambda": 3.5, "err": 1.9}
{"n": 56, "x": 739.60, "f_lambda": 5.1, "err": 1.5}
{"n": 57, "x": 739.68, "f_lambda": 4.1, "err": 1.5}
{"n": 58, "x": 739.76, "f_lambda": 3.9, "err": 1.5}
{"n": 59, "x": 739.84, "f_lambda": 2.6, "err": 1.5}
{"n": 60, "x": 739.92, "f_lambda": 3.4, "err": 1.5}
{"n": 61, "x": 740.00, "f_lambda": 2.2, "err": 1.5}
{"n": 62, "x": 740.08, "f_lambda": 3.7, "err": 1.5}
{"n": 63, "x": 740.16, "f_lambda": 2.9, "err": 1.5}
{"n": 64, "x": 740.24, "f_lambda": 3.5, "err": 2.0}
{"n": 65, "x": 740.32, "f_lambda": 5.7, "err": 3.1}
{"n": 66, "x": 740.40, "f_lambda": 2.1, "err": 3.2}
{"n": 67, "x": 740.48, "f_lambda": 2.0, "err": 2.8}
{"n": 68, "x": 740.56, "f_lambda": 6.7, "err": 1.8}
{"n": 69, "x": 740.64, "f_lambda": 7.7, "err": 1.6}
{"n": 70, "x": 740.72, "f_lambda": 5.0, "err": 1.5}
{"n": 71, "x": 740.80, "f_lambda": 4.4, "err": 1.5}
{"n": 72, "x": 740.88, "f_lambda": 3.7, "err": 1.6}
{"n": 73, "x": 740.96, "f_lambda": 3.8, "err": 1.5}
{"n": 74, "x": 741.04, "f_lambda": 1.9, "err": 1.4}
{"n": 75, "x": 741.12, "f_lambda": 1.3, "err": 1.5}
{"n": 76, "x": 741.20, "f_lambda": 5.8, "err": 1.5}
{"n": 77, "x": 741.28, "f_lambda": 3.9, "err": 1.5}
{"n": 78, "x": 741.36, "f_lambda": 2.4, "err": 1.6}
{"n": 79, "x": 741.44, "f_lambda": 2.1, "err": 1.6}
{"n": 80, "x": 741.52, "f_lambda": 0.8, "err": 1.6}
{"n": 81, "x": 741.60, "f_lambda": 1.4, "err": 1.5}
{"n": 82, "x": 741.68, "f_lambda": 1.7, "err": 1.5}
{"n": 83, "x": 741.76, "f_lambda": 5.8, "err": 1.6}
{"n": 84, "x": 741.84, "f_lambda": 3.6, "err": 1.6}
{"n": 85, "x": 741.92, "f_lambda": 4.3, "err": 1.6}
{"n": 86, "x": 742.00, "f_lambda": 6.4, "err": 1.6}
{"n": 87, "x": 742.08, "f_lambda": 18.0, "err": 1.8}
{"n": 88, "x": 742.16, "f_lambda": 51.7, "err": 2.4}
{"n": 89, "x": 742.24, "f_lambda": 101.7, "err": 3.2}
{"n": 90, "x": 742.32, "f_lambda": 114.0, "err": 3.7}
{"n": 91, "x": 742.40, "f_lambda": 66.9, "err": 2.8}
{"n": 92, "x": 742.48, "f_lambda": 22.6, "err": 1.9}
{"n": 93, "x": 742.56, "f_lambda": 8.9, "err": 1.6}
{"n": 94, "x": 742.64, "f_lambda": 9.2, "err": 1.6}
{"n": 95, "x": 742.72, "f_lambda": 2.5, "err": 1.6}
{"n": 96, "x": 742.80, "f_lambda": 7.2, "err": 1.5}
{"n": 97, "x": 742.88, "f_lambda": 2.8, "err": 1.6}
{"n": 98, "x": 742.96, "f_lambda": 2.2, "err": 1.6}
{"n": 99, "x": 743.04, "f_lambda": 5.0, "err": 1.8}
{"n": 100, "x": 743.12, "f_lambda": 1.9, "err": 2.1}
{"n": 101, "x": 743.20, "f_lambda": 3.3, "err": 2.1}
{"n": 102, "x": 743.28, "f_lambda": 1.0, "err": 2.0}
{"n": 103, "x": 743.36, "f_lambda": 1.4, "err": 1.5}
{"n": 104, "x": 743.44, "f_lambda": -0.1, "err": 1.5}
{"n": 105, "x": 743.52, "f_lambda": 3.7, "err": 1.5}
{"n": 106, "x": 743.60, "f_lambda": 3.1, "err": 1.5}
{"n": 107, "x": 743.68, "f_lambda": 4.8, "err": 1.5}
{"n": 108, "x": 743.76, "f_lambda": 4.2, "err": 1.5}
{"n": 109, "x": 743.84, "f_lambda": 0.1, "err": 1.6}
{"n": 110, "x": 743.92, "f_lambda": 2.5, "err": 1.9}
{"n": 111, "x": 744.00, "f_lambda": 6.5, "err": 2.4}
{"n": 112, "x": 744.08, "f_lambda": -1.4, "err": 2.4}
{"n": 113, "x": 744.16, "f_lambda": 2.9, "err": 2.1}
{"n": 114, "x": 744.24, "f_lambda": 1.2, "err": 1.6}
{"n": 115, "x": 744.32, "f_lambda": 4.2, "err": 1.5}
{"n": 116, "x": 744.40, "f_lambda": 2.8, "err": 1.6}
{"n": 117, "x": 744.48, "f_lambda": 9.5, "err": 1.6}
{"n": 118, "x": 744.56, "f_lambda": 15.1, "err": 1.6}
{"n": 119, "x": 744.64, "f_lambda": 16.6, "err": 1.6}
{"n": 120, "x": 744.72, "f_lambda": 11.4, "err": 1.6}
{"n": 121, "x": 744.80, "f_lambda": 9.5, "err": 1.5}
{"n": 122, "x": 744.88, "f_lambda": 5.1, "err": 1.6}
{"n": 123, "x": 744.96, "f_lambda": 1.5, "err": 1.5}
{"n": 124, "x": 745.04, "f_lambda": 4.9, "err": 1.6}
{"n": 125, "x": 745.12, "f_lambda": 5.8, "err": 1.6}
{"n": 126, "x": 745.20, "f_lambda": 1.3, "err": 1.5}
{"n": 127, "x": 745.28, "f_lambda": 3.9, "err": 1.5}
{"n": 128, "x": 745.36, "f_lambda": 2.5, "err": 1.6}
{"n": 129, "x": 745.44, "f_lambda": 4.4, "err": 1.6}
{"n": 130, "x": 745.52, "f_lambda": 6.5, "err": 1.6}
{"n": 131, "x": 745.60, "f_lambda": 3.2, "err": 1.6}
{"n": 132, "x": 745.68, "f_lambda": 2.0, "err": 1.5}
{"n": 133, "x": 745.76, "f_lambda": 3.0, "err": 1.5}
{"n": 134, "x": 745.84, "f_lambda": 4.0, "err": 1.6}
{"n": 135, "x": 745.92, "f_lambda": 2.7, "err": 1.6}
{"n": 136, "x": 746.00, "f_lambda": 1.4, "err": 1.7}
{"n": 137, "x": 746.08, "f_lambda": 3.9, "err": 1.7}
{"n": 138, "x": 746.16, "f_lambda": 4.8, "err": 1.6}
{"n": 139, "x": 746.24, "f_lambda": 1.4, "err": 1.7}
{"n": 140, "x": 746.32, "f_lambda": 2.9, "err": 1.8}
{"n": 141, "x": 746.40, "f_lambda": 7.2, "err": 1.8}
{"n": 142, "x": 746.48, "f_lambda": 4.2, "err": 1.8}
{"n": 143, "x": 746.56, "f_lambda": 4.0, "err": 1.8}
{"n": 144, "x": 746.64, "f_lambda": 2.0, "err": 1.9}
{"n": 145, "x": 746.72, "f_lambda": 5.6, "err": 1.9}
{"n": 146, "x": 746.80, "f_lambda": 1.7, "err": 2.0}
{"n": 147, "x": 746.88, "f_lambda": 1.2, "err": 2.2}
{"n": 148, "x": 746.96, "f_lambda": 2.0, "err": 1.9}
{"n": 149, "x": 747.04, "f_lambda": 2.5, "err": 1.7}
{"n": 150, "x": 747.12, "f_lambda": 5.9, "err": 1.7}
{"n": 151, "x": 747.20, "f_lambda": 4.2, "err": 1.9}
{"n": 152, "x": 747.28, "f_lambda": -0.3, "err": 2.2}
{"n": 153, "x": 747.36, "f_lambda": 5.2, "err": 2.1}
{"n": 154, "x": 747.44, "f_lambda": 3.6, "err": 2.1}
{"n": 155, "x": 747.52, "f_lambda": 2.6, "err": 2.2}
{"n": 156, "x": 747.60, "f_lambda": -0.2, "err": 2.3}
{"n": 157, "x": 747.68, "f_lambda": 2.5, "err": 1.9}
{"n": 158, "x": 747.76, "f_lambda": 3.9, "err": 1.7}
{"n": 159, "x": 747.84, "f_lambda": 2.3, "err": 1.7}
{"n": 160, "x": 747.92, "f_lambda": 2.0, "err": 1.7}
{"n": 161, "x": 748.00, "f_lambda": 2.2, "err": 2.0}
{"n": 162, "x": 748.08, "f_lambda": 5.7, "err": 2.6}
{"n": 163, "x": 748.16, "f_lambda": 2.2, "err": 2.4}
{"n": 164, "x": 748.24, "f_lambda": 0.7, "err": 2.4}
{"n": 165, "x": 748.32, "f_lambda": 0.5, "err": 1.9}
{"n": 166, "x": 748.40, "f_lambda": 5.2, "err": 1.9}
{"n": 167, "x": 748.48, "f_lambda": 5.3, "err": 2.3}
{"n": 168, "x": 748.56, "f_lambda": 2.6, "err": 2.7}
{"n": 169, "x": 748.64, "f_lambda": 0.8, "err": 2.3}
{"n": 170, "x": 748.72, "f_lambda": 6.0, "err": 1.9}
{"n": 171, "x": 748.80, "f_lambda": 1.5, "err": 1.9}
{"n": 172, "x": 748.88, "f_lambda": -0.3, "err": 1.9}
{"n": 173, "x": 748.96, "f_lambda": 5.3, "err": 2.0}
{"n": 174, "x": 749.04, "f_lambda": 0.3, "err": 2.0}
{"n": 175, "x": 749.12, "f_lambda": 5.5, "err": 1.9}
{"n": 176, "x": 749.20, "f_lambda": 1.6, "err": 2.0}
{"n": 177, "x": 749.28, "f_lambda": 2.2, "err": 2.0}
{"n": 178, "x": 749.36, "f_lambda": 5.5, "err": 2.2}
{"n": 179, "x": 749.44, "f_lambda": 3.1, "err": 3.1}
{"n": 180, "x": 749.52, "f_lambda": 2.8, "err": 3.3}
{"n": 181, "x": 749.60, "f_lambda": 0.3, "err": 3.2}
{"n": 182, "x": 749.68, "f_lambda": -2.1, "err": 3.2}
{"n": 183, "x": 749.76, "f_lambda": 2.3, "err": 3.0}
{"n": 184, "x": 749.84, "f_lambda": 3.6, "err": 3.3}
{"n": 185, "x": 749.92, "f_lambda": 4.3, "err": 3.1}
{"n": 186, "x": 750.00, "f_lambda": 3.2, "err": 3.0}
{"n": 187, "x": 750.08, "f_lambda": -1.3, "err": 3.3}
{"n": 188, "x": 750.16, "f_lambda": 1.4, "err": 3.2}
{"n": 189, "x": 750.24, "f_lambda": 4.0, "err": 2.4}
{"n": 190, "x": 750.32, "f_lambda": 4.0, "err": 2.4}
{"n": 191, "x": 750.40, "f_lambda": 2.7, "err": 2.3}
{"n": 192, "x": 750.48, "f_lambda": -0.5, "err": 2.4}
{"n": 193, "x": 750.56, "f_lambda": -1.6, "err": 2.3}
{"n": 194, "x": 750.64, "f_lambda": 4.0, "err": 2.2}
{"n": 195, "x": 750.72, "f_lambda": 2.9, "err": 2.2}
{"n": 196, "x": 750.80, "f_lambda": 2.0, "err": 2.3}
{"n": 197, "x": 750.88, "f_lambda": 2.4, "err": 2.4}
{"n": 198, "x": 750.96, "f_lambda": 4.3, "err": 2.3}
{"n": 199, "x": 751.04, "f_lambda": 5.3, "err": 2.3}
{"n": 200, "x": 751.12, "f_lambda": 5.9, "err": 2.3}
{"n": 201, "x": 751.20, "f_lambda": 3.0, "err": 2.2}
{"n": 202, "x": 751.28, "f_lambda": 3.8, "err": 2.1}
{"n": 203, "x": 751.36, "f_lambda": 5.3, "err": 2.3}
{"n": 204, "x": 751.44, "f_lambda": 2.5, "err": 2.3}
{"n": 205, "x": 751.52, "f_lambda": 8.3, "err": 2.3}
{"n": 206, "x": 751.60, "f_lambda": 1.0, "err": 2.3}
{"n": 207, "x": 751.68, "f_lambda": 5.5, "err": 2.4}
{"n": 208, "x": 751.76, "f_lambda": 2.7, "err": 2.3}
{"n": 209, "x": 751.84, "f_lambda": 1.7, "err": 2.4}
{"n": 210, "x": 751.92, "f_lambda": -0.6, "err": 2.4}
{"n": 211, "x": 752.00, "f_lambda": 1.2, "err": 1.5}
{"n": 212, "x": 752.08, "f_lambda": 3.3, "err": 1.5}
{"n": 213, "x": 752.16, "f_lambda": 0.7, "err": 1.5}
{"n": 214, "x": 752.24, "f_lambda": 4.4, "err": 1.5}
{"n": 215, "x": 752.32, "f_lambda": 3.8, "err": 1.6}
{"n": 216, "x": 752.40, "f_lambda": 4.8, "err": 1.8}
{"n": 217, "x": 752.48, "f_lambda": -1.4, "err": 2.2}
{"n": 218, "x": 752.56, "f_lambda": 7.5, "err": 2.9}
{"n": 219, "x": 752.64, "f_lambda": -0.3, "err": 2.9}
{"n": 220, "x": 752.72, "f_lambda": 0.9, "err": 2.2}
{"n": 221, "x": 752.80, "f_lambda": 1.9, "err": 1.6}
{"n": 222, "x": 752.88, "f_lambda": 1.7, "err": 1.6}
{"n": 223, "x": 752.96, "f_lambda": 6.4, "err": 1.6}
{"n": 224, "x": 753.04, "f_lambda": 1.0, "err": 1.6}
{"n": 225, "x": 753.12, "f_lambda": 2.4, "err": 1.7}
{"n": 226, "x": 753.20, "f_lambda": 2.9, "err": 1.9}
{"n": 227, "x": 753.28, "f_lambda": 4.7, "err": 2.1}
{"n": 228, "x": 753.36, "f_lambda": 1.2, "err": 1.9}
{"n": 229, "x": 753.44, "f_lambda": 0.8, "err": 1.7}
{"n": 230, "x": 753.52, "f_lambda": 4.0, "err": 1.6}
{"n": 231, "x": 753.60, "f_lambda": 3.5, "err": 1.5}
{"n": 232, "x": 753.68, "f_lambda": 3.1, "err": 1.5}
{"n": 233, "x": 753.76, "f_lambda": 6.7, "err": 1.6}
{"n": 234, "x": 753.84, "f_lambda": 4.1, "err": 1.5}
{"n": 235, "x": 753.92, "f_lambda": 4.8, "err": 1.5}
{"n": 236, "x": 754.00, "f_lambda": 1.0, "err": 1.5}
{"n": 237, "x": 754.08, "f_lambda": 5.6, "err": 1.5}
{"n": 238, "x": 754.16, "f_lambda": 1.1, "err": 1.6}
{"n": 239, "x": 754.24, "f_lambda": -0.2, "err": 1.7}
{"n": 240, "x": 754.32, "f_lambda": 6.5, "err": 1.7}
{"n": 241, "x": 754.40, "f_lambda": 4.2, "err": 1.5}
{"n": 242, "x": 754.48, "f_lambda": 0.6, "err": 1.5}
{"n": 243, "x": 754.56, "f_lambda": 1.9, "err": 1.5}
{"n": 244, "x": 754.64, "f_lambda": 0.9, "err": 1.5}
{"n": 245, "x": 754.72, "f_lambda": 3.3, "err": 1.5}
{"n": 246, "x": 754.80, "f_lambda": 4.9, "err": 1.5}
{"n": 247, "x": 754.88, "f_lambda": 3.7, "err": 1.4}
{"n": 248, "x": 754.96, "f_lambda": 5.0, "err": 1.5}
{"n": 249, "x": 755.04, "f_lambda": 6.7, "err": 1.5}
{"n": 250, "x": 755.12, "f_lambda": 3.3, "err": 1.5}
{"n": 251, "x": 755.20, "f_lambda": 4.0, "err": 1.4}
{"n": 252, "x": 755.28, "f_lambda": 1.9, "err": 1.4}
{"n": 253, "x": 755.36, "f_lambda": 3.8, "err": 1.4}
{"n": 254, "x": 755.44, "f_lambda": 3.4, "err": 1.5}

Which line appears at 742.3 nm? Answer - Halpha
